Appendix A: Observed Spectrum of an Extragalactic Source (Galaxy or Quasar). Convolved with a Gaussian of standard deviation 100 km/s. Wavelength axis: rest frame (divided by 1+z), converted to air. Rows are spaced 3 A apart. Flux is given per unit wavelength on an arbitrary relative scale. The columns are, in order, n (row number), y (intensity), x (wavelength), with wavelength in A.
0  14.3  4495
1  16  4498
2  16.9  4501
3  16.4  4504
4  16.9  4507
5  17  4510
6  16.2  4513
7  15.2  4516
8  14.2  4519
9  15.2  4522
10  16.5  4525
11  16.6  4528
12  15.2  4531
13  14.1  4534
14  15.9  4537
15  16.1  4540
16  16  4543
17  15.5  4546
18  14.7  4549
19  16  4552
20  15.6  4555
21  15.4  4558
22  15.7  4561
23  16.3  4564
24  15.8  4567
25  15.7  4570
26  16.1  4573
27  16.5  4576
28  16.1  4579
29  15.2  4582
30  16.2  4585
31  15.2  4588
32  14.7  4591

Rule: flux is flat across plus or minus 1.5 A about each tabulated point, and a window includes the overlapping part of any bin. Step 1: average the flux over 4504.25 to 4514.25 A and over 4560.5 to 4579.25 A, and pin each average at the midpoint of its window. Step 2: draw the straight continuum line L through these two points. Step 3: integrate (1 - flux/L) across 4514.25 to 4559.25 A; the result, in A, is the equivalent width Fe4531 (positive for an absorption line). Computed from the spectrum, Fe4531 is 2.5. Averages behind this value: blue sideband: 16.7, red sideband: 16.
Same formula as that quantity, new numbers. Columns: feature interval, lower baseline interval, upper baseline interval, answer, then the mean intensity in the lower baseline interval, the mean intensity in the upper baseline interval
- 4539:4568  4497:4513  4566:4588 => 0.8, 16.6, 15.9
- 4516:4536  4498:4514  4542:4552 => 0.9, 16.6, 15.5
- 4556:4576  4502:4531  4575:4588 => 0.0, 16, 15.9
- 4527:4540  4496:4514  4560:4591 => 0.6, 16.5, 15.8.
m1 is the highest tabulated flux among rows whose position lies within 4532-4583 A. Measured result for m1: 16.5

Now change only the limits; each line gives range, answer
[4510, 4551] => 17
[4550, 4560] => 16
